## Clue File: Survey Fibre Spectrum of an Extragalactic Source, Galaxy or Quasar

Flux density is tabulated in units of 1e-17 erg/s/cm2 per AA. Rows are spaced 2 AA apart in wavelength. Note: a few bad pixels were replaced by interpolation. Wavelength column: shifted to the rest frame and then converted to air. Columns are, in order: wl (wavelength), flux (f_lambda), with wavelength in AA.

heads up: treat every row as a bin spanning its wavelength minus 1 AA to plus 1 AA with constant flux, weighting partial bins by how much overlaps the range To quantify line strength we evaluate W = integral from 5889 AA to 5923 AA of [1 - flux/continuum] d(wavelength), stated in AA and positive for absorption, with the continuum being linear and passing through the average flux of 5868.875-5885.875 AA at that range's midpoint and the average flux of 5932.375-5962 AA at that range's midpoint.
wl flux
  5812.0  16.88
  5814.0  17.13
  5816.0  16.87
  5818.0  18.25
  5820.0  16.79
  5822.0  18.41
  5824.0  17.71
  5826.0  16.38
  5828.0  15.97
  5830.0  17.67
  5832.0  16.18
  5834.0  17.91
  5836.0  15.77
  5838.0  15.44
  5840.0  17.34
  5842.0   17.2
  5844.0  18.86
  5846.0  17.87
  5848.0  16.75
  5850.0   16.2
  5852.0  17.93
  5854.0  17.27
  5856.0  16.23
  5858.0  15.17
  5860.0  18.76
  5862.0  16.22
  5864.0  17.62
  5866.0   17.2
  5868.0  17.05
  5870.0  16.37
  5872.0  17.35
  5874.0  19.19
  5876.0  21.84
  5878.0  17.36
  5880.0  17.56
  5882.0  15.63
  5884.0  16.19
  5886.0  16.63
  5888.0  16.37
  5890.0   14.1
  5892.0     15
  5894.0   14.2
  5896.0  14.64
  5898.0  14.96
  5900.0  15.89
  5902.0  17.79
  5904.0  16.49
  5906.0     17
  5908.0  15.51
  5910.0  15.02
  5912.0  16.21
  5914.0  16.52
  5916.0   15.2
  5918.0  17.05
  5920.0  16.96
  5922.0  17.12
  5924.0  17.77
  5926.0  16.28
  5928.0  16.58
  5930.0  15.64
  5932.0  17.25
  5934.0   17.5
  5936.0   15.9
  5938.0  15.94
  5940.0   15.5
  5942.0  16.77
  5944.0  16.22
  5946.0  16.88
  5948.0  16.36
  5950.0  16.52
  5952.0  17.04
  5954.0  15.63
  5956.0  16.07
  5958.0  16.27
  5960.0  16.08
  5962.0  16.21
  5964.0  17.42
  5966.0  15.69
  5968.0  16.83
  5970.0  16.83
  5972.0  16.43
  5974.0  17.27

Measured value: 2.4 AA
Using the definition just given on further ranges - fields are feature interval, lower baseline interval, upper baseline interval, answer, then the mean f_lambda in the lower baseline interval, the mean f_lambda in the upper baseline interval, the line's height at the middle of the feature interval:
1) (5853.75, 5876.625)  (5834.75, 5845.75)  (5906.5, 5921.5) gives -1.0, 17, 16.1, 16.7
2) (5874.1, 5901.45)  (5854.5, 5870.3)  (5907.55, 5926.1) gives 0.6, 16.9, 16.4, 16.6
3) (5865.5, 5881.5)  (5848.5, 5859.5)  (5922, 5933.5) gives -1.2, 16.7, 16.8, 16.7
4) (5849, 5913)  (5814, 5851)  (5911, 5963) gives 0.8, 17.1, 16.4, 16.8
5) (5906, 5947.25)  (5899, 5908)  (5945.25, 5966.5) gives 0.3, 16.6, 16.4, 16.5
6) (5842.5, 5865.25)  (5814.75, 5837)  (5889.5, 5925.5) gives -0.6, 17.1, 16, 16.7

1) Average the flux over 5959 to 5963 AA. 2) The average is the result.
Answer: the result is 16.1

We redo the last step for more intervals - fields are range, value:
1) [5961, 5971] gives 16.6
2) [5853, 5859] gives 16.2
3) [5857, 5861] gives 17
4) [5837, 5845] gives 17.2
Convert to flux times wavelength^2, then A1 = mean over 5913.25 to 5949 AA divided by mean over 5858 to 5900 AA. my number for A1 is 1.01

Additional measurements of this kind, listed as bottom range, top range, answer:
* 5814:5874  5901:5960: 0.99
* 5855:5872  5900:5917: 0.98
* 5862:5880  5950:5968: 0.94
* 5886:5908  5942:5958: 1.06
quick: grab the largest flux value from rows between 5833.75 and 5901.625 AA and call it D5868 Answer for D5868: 21.84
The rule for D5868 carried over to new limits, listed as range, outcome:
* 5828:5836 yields 17.91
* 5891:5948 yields 17.79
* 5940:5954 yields 17.04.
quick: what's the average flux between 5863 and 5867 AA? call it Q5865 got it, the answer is 17.4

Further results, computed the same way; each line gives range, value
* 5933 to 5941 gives 16.2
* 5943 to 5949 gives 16.5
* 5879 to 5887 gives 16.5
